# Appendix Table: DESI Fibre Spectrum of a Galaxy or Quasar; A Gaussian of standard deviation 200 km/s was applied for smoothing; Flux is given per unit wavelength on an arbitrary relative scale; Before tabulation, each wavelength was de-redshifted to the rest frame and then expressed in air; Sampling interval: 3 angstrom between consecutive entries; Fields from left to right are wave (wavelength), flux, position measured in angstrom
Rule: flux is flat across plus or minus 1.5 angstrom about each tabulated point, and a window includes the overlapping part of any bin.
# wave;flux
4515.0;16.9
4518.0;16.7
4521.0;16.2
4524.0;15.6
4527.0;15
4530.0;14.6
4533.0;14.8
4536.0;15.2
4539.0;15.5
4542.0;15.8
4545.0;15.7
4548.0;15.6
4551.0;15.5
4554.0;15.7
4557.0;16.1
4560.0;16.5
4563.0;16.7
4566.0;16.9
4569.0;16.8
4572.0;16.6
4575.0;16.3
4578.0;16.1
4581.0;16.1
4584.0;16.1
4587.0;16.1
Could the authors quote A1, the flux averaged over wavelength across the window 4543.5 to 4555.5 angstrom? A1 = 15.6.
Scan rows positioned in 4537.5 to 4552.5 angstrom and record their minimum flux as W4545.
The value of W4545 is 15.5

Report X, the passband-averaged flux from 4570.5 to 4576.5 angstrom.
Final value 16.5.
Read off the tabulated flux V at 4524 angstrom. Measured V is 15.6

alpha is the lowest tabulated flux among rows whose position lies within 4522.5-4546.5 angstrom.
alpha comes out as 14.6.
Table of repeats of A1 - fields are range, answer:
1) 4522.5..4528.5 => 15.3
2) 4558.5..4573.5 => 16.7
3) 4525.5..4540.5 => 15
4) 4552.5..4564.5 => 16.2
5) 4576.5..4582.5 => 16.1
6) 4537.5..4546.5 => 15.7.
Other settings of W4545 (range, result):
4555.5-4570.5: 16.1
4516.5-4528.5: 15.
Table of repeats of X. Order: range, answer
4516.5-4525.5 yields 16.2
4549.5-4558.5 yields 15.8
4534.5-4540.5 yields 15.3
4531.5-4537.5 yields 15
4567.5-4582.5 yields 16.4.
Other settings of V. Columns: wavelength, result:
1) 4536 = 15.2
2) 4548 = 15.6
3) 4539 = 15.5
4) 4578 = 16.1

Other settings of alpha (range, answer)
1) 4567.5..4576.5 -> 16.3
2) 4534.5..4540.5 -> 15.2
